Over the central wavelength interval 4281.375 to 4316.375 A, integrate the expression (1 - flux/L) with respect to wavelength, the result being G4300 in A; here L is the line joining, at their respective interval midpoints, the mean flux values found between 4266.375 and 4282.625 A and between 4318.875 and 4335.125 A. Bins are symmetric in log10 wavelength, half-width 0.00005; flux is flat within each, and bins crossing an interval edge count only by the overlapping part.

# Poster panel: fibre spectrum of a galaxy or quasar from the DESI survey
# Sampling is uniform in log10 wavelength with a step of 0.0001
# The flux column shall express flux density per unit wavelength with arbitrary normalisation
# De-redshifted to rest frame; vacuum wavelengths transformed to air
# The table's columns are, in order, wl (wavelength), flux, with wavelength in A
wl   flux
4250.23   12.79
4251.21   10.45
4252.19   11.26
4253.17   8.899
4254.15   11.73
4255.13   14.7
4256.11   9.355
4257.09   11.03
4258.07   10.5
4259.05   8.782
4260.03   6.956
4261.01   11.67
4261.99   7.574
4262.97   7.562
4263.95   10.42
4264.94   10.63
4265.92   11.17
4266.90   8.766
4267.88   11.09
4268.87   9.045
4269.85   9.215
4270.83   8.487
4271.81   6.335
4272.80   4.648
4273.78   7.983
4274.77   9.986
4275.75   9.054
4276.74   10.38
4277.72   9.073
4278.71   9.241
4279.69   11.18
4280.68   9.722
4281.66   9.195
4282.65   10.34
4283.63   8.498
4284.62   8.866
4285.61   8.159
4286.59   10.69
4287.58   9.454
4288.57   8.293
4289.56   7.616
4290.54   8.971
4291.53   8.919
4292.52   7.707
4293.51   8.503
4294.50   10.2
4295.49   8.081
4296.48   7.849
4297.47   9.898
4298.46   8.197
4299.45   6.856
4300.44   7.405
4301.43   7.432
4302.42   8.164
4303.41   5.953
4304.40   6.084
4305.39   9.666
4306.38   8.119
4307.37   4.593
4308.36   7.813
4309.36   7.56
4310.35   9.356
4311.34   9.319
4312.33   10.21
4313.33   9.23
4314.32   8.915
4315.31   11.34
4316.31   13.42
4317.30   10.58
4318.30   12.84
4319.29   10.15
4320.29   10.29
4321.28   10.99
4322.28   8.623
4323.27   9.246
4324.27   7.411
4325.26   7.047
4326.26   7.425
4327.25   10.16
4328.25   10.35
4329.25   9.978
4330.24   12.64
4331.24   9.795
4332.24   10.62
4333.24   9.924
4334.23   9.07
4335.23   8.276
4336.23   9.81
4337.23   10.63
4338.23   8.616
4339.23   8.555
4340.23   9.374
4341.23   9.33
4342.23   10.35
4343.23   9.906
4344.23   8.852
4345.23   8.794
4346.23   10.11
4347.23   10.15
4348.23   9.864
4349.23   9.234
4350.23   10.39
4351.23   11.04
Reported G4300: 2.6 A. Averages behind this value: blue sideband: 9.01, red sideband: 9.57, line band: 8.57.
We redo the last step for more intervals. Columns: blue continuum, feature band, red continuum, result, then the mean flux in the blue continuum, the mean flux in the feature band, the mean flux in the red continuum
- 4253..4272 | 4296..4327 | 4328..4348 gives 3.1 A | 9.77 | 8.79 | 9.75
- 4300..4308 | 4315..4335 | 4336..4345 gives -3.8 A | 7.19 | 10.1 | 9.46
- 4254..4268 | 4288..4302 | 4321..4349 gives 2.2 A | 10.1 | 8.28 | 9.48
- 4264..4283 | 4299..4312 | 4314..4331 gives 2.9 A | 9.26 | 7.61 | 10.1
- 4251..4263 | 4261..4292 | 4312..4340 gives 2.9 A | 10.1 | 9.09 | 9.85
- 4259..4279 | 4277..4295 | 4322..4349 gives -0.2 A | 8.96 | 9.16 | 9.45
